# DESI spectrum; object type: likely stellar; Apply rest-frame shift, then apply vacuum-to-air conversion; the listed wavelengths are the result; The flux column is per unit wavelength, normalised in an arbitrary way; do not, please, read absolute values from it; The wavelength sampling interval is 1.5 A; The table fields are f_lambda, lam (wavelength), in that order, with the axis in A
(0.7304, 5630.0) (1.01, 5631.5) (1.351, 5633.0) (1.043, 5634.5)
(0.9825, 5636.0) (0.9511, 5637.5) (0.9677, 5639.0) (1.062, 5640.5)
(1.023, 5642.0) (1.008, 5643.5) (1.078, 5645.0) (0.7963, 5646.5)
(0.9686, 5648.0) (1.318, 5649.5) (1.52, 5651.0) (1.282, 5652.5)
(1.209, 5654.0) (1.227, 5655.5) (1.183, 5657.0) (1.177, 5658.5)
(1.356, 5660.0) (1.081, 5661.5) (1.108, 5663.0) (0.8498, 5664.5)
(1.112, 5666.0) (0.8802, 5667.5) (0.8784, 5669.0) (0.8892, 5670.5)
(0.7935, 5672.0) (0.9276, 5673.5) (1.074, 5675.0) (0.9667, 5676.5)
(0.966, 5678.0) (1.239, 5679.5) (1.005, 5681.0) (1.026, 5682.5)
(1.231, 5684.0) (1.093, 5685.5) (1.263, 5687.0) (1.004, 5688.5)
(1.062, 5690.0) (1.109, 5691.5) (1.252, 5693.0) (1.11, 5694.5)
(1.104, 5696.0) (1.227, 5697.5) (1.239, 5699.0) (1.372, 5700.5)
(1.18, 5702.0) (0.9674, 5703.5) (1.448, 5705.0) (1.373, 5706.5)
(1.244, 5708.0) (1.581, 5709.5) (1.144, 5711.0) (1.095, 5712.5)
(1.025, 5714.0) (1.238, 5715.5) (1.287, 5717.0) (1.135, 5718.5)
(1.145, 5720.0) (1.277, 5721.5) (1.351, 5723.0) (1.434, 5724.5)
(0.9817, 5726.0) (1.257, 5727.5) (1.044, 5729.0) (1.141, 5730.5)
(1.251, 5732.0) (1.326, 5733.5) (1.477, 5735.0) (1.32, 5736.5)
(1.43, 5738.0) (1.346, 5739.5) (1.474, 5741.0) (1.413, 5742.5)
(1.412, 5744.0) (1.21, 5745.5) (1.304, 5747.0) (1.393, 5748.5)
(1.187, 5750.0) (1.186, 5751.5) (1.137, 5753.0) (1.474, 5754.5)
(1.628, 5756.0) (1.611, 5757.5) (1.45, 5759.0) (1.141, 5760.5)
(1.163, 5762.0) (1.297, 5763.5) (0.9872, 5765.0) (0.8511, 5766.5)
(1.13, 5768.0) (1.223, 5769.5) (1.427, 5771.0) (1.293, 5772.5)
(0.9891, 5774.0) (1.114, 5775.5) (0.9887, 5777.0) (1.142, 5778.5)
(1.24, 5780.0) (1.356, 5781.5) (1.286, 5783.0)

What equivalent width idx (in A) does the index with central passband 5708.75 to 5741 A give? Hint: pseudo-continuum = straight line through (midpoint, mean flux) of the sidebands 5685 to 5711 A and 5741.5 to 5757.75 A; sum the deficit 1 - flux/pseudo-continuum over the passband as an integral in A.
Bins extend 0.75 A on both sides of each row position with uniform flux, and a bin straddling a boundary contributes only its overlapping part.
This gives 0.7 A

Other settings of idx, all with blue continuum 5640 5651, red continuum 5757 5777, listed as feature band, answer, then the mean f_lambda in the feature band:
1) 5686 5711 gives -2.1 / 1.22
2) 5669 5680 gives 1.3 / 0.967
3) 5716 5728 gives -0.9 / 1.23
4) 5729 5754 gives -3.0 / 1.31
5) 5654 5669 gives -0.2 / 1.1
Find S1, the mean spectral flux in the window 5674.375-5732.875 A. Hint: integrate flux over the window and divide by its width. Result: 1.18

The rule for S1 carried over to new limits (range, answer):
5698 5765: 1.28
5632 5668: 1.11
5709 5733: 1.21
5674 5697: 1.1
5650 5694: 1.1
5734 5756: 1.35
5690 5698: 1.15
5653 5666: 1.15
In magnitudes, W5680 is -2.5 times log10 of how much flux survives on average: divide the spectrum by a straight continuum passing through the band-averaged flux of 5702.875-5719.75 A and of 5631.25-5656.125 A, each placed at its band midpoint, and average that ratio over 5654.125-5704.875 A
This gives 0.074 mag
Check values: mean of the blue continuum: 1.11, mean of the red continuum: 1.23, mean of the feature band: 1.1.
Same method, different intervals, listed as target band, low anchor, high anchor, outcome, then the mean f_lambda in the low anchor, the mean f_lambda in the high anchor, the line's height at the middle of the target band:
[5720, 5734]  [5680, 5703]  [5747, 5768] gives -0.01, 1.15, 1.27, 1.21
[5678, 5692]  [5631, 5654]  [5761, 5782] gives 0.01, 1.1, 1.15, 1.11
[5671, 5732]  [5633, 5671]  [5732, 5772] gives 0.03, 1.08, 1.31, 1.19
